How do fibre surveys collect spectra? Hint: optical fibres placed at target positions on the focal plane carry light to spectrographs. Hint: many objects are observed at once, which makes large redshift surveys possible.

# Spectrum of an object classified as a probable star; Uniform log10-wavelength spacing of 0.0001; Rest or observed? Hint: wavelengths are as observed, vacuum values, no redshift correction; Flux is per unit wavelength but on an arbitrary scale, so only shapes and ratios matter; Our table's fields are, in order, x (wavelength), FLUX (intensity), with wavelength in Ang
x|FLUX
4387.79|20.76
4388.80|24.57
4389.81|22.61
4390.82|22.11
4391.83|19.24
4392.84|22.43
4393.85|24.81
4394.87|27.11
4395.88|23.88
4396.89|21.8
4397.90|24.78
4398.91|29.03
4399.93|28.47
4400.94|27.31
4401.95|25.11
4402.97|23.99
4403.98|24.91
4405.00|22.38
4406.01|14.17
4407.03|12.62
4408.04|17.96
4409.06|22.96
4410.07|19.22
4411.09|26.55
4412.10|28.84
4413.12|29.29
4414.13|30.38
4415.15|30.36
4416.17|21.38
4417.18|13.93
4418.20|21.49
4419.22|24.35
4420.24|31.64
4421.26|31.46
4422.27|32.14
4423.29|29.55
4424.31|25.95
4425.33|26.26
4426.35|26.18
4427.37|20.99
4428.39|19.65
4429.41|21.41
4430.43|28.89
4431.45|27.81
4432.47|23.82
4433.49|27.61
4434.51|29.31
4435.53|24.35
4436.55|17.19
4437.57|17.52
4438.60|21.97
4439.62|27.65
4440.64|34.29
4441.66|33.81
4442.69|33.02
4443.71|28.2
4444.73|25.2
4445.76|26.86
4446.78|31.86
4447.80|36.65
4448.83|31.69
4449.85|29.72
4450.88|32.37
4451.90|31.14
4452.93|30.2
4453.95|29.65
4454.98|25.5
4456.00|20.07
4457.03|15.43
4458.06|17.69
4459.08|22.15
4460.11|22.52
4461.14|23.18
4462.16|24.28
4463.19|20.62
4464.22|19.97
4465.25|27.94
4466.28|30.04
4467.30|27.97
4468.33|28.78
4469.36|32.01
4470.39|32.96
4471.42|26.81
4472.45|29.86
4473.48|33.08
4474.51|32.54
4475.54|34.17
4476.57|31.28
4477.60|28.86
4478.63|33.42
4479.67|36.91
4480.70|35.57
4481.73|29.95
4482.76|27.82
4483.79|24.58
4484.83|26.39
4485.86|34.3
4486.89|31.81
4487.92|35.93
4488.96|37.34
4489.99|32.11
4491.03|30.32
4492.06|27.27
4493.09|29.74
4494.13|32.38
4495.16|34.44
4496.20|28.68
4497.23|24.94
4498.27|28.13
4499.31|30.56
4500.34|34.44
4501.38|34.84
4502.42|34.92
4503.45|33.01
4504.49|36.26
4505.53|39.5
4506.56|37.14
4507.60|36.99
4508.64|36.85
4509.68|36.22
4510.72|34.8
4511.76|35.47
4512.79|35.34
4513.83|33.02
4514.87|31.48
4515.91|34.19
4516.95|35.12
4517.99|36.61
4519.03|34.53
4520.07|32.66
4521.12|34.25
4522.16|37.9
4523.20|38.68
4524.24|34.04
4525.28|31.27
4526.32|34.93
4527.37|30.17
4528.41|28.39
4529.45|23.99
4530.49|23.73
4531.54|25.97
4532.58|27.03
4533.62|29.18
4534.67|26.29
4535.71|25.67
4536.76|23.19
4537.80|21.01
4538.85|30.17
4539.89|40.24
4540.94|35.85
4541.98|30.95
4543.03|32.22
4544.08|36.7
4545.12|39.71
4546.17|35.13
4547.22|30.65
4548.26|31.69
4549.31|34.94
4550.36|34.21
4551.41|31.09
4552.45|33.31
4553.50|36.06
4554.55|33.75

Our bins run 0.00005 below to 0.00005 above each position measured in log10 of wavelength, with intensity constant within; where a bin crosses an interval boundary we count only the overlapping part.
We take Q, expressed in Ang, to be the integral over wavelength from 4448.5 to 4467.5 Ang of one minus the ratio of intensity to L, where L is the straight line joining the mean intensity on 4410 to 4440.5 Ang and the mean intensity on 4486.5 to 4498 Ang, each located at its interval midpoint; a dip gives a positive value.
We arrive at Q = 2.0 Ang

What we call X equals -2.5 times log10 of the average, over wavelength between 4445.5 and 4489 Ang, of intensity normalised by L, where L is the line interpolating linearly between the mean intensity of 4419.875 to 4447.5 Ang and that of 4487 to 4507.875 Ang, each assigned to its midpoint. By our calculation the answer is 0.05 mag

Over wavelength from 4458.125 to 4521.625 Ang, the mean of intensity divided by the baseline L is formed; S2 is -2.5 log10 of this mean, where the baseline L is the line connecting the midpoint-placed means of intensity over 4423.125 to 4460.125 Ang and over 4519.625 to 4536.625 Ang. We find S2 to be -0.11 mag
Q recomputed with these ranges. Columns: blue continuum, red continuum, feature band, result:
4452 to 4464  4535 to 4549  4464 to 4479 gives -3.5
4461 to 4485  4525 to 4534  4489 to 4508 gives -2.5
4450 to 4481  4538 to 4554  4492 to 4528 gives -3.0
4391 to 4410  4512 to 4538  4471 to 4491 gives -2.6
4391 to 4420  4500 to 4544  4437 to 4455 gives -1.8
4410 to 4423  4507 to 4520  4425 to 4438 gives 1.8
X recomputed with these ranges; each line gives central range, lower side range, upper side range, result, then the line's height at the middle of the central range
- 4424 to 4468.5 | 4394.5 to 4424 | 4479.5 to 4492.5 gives 0.08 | 28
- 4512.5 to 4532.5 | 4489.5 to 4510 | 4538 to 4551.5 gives 0.04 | 33.4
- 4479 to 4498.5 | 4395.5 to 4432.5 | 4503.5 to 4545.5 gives -0.03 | 30.1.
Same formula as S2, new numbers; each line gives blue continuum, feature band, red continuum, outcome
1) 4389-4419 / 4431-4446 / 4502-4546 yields -0.02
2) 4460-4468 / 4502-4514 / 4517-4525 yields -0.09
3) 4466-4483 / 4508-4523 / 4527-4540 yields -0.23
